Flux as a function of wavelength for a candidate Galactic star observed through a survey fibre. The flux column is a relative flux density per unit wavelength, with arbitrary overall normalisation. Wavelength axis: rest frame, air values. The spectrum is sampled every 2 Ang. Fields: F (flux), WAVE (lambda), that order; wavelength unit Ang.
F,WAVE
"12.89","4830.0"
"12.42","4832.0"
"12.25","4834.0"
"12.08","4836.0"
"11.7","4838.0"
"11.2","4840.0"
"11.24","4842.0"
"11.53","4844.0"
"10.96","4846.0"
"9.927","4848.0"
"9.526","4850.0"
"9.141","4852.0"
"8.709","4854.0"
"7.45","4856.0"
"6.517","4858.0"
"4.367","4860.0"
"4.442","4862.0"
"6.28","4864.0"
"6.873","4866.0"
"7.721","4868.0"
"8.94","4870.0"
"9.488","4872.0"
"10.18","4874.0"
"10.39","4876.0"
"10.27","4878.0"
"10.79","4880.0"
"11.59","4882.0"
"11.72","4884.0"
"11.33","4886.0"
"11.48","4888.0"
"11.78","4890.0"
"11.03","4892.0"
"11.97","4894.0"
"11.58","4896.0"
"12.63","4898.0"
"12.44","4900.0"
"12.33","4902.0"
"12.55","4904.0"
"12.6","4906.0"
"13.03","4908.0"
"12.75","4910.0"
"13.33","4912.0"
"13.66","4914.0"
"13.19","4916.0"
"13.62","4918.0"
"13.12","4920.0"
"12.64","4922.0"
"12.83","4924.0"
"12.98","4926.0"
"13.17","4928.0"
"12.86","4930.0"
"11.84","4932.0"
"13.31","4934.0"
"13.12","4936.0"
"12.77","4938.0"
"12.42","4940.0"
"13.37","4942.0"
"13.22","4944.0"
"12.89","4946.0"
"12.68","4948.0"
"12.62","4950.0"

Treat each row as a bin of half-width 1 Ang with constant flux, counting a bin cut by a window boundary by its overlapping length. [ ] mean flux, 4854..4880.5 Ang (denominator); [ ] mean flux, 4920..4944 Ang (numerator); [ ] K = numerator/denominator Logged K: 1.6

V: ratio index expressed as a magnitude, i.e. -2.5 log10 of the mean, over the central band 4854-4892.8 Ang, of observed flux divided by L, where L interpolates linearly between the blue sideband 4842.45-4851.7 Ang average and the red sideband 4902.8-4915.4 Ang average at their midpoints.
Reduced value 0.27 mag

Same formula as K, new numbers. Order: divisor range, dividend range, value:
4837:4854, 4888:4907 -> 1.15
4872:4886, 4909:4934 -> 1.21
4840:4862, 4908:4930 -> 1.48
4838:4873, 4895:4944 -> 1.50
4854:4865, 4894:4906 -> 2.03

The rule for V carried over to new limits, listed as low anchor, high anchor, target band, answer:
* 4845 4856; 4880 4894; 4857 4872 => 0.47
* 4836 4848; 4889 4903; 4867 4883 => 0.18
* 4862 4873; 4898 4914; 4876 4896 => -0.13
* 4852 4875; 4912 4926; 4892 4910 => -0.09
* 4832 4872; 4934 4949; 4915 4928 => -0.09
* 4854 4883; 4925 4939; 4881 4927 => -0.15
